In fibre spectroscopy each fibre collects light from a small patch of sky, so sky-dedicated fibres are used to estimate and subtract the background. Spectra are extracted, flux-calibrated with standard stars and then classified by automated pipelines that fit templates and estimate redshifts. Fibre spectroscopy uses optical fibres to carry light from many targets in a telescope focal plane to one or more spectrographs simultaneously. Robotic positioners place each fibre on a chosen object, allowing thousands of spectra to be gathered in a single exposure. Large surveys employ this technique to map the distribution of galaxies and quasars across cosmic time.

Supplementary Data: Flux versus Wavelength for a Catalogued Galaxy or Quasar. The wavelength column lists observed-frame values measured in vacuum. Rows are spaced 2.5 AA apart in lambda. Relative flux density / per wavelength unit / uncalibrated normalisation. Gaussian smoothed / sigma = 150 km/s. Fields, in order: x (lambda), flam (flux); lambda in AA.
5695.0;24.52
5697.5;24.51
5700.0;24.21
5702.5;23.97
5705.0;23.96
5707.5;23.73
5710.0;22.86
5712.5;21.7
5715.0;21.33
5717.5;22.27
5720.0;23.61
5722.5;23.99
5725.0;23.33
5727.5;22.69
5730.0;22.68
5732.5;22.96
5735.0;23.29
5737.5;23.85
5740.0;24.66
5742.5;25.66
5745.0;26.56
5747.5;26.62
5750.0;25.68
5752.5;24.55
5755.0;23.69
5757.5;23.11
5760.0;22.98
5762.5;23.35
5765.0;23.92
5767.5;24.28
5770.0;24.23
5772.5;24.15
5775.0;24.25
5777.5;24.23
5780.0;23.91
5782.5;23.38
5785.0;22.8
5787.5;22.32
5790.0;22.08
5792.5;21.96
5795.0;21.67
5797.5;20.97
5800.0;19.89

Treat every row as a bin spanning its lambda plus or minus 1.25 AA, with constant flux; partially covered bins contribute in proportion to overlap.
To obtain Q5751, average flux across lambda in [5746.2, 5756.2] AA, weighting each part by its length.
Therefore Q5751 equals 25.1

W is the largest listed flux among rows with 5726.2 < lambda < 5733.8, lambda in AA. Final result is 22.96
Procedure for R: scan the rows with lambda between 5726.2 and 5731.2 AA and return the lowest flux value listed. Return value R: 22.68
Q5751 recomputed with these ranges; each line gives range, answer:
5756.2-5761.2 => 23.1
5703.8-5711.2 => 23.5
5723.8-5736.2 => 23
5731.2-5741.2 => 23.7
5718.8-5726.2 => 23.6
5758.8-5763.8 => 23.2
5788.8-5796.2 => 21.9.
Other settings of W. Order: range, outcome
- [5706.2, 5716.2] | 23.73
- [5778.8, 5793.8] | 23.91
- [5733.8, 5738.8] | 23.85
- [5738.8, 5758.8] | 26.62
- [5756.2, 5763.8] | 23.35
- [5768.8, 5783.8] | 24.25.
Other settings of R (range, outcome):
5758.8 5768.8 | 22.98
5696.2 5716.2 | 21.33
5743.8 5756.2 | 23.69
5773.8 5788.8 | 22.32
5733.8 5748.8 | 23.29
